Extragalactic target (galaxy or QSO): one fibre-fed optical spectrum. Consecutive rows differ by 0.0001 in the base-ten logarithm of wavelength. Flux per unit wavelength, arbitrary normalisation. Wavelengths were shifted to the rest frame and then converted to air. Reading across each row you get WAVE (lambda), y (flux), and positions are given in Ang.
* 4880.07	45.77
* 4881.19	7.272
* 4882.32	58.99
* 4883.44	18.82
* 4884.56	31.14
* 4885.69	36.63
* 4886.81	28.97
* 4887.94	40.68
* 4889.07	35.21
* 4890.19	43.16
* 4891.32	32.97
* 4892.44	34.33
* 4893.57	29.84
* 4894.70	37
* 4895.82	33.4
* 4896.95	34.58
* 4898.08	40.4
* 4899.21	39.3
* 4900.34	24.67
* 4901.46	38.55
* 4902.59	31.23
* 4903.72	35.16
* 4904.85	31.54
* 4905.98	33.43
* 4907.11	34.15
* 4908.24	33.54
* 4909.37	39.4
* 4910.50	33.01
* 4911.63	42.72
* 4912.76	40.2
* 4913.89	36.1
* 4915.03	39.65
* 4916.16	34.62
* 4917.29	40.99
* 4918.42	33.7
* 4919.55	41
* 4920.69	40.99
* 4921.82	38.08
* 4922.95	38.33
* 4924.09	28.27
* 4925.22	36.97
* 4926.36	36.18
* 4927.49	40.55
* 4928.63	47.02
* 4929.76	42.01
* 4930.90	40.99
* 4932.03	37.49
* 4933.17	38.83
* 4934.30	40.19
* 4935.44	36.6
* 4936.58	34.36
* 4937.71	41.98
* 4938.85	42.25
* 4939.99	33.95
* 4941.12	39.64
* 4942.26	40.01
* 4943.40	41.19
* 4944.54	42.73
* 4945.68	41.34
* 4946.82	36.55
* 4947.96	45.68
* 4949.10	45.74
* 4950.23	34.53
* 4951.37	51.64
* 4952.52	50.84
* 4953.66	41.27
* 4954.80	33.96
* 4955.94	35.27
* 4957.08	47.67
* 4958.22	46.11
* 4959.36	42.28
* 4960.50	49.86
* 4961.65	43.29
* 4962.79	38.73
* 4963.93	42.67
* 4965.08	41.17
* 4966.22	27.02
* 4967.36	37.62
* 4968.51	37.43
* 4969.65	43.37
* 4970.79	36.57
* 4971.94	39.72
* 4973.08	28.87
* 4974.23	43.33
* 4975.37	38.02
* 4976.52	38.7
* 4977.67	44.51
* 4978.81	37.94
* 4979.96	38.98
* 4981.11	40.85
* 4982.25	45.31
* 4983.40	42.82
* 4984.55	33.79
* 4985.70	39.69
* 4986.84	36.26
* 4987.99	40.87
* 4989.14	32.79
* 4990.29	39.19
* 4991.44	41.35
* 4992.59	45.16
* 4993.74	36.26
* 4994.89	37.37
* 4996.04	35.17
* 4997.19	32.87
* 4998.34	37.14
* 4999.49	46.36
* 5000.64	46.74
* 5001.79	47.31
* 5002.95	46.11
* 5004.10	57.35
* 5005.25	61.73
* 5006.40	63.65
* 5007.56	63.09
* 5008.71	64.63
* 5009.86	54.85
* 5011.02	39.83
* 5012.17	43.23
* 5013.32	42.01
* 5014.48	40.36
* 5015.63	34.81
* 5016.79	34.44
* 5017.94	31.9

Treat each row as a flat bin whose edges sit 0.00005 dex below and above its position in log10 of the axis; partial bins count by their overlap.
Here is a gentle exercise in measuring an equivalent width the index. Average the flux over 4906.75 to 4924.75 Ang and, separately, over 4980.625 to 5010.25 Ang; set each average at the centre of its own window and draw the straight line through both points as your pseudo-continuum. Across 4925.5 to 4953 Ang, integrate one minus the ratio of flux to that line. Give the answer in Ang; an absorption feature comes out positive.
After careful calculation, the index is -0.9 Ang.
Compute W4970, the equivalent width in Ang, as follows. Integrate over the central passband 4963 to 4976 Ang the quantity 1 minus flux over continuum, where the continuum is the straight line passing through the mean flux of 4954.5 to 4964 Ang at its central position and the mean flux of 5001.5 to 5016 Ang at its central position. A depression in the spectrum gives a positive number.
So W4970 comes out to 1.87 Ang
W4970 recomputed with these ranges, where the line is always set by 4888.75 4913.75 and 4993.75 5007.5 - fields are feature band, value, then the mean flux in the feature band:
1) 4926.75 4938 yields -0.3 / 39.9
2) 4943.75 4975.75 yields 0.9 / 40.9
